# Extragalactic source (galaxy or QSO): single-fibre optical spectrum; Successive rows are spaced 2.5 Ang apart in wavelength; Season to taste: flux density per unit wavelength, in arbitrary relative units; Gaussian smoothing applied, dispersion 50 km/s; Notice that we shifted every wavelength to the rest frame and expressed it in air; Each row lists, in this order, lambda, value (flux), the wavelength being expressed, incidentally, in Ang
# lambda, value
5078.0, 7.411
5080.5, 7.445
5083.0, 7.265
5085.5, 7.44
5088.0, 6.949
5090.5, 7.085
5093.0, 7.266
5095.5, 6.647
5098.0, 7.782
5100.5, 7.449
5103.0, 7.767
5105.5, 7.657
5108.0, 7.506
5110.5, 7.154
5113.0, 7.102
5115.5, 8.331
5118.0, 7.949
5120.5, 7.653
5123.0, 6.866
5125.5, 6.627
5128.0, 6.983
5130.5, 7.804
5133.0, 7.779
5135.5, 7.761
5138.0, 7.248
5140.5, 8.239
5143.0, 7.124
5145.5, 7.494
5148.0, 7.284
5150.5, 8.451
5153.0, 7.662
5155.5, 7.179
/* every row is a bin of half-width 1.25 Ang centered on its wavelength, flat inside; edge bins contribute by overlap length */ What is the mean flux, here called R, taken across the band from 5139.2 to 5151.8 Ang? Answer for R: 7.72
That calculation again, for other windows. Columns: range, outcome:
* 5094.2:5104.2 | 7.41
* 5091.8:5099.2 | 7.23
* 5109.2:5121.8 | 7.63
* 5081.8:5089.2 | 7.22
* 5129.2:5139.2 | 7.65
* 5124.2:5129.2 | 6.8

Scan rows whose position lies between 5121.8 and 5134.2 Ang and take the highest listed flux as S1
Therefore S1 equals 7.804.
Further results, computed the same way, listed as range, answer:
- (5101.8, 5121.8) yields 8.331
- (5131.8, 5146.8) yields 8.239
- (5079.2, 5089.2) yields 7.445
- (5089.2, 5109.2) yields 7.782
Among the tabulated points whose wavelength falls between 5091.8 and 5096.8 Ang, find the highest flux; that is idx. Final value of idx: 7.266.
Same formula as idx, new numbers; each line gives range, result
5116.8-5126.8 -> 7.949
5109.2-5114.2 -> 7.154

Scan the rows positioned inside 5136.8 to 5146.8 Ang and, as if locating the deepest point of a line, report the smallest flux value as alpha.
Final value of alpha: 7.124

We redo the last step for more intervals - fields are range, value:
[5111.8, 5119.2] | 7.102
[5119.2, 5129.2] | 6.627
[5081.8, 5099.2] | 6.647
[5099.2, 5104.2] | 7.449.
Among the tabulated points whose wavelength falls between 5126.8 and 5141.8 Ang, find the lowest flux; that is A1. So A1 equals 6.983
